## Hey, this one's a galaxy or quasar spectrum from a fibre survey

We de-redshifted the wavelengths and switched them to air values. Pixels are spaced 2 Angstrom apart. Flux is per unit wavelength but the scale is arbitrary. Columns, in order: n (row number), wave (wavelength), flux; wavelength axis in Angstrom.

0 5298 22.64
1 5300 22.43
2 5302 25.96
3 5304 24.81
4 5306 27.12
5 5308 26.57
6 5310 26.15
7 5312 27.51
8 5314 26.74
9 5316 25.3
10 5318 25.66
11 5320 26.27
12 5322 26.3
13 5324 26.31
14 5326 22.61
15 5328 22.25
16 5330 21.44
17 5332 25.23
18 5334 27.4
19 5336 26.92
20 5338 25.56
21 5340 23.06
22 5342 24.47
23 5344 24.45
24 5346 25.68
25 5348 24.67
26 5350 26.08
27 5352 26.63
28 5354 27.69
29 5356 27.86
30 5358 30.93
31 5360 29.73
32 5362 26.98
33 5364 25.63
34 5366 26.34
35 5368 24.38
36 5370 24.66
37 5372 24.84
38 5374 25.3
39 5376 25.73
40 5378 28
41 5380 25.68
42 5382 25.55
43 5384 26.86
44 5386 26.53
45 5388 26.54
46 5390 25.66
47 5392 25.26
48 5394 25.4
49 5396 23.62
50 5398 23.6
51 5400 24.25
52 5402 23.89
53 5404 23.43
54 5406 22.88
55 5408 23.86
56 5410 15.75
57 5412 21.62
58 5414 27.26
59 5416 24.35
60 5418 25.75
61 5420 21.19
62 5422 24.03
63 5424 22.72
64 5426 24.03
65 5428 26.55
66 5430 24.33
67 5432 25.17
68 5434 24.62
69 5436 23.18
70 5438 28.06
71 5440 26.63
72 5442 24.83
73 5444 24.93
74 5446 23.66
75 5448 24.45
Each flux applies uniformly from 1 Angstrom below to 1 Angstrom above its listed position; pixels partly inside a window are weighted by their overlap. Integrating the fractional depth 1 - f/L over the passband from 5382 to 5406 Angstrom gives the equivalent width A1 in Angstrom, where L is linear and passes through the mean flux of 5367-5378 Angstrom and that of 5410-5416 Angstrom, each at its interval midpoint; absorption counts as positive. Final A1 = -0.9 Angstrom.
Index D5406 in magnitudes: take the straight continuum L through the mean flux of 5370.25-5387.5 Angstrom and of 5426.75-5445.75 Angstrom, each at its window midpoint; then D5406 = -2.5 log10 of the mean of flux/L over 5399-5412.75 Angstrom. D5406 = 0.16 mag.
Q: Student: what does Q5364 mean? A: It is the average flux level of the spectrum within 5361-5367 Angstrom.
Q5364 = 26.3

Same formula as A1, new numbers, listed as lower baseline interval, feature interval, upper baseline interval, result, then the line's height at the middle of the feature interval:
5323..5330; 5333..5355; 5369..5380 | -1.32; 24.2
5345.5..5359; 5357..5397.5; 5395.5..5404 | -1.23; 25.4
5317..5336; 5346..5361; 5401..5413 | -2.27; 23.9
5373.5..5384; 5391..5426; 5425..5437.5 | 2.63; 25.4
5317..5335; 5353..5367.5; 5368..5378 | -1.47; 25.2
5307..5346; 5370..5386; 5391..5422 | -1.20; 24.1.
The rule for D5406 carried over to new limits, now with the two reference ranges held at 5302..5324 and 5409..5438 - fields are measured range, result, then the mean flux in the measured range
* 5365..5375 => -0.01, 25.1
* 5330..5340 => 0.01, 25.5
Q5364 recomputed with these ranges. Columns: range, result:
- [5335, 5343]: 25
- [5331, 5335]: 26.3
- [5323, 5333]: 23.6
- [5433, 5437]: 23.9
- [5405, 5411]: 20.8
